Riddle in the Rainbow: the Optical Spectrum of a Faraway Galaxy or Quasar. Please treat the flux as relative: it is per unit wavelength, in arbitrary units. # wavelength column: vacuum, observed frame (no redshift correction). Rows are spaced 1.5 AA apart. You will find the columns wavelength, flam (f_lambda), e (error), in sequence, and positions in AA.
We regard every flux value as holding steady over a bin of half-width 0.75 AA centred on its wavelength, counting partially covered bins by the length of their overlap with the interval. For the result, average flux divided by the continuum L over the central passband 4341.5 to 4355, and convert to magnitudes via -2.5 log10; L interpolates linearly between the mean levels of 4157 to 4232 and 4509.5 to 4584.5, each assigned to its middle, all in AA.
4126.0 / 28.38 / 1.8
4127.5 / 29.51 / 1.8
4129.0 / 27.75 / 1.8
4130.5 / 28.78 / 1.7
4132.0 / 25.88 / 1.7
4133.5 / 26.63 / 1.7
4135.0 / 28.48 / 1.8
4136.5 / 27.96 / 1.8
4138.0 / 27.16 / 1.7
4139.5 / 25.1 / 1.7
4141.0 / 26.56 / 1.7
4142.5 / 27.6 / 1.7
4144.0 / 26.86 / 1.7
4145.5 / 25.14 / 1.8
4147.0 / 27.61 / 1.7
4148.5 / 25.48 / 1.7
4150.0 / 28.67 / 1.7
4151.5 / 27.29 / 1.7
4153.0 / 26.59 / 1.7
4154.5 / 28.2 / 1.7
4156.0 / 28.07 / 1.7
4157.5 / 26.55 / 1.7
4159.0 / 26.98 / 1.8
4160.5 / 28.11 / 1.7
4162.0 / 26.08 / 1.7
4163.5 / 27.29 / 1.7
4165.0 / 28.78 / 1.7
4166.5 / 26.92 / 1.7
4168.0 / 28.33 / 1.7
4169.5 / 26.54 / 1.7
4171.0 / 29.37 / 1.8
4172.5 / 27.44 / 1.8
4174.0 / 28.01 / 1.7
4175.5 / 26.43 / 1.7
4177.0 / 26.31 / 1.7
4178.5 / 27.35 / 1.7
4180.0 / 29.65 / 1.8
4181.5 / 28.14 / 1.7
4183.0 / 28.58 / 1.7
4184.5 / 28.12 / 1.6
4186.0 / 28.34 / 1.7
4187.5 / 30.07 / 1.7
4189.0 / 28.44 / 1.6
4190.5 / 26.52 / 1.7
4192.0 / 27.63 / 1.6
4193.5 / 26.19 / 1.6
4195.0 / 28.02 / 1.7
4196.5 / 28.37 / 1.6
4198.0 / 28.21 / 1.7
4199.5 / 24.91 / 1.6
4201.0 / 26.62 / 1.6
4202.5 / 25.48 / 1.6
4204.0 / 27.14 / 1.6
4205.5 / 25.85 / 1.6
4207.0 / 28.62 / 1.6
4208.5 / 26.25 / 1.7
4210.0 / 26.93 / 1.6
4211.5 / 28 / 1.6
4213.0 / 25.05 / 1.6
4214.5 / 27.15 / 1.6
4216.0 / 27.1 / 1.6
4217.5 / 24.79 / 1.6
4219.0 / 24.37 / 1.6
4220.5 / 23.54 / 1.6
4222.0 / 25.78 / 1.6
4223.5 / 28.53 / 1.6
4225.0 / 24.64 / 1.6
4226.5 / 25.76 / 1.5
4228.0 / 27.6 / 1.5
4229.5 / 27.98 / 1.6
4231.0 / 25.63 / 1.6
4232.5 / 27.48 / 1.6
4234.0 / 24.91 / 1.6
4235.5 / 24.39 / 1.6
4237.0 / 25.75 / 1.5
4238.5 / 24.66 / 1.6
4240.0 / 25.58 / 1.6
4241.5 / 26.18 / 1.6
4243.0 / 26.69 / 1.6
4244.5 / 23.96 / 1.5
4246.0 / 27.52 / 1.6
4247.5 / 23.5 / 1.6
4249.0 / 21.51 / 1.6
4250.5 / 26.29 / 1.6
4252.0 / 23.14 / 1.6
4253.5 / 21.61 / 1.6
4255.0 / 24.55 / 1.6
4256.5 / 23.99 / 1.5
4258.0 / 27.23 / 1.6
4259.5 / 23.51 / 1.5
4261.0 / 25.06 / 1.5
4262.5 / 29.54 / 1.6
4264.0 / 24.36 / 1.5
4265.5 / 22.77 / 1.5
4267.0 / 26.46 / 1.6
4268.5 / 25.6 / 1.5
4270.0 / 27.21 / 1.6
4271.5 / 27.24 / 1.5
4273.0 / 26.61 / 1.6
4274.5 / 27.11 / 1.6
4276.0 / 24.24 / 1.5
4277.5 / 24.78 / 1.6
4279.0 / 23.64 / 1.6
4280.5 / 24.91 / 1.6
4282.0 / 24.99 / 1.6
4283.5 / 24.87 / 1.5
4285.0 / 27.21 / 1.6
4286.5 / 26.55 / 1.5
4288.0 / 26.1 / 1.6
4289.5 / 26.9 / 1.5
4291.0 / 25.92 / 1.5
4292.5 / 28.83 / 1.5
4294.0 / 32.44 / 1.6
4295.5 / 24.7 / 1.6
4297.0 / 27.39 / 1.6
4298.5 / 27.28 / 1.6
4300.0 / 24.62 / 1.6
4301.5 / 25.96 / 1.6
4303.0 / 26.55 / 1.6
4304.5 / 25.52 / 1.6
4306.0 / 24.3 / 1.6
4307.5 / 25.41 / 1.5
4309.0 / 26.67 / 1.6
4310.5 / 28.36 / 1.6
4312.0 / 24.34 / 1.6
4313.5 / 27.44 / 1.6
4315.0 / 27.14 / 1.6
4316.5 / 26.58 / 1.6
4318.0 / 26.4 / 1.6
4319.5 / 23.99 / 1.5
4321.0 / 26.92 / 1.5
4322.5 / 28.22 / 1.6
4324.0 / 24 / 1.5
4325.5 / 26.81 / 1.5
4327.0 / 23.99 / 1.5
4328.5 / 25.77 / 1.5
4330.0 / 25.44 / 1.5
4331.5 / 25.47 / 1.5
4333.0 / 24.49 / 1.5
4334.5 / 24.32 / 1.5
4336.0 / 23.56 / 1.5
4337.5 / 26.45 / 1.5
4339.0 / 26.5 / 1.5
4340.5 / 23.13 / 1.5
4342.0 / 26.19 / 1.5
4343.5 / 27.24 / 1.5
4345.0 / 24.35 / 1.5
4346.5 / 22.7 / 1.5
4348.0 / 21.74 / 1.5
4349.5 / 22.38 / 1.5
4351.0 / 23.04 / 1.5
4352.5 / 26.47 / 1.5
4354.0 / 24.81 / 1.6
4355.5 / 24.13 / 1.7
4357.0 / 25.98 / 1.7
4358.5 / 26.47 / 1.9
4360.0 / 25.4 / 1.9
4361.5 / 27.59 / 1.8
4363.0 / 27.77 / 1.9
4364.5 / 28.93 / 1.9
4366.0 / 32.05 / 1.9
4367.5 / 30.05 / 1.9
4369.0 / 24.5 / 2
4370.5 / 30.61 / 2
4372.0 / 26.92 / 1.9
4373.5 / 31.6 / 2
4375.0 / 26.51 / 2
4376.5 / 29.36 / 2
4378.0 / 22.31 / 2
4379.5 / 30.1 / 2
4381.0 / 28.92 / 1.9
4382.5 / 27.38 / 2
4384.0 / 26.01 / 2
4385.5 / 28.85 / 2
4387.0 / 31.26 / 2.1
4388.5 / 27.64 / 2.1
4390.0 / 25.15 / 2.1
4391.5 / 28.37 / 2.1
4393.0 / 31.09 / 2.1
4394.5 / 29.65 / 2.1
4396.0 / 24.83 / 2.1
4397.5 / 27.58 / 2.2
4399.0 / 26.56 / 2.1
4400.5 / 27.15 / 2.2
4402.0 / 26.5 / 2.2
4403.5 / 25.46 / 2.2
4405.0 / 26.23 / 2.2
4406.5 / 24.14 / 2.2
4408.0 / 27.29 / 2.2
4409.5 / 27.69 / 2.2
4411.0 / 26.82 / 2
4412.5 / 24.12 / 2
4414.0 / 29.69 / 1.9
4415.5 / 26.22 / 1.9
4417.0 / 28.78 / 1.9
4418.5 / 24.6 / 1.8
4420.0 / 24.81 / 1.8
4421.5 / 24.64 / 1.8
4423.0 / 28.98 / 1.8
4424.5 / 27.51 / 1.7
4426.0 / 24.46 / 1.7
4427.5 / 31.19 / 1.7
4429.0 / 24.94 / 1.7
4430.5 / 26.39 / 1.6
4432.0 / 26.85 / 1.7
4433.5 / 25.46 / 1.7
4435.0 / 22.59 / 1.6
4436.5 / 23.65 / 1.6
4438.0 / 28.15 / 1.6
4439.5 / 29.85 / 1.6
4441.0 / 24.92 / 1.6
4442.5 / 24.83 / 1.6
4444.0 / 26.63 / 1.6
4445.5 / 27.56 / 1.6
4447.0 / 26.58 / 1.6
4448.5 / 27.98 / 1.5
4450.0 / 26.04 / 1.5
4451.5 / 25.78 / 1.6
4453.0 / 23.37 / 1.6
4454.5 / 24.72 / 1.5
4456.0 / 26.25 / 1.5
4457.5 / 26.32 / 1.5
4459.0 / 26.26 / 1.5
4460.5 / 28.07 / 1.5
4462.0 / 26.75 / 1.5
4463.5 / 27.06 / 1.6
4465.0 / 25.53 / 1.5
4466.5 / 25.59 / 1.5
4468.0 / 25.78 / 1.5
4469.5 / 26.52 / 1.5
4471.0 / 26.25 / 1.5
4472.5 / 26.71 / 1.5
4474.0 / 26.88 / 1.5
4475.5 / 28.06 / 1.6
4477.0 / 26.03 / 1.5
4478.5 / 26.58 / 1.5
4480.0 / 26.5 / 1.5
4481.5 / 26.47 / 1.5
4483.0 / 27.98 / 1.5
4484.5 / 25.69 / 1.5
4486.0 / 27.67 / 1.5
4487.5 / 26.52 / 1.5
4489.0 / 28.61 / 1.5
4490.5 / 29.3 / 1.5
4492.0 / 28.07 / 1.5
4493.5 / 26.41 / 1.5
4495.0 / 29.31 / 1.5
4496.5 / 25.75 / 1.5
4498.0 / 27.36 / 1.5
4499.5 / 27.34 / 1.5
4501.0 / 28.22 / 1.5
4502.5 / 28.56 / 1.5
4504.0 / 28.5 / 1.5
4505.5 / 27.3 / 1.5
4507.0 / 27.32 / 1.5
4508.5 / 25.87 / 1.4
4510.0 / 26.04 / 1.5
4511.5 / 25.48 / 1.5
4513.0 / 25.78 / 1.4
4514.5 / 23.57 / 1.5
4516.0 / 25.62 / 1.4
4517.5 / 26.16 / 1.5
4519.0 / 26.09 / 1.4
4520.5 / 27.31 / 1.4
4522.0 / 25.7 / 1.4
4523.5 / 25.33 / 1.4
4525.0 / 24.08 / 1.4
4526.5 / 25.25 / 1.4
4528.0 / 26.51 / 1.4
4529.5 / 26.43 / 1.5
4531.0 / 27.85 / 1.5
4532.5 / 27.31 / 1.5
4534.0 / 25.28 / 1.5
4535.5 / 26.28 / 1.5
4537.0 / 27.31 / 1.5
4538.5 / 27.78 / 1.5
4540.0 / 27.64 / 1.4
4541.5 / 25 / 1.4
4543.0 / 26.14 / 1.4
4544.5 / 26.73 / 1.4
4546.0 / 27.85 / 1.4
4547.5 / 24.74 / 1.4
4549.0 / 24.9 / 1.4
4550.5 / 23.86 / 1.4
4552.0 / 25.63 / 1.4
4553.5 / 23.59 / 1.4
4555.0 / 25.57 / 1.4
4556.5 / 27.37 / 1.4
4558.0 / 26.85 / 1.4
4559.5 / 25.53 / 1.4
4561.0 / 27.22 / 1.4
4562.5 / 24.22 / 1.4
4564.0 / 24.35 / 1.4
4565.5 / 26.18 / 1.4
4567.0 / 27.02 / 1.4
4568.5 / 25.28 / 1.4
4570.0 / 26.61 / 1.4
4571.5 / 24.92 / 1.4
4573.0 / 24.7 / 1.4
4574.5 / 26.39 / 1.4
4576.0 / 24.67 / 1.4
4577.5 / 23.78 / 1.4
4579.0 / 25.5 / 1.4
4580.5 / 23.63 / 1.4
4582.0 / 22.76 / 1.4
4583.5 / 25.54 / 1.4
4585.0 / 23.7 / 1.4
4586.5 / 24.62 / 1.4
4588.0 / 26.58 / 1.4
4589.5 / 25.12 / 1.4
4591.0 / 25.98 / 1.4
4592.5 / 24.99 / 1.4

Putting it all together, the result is 0.09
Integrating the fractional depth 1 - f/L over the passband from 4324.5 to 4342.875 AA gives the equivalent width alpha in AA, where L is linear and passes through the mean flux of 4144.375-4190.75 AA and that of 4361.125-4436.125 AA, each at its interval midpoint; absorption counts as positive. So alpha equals 1.5 AA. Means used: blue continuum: 27.6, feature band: 25.2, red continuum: 27.3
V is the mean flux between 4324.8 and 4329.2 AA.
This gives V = 25.5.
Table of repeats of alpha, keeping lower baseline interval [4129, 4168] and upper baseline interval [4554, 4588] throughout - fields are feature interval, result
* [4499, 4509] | -0.8 AA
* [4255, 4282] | 1.2 AA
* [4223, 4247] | 0.7 AA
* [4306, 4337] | 0.8 AA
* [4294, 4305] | 0.0 AA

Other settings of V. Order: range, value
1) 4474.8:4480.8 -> 26.8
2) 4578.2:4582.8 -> 24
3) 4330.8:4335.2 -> 24.8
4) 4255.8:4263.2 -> 25.9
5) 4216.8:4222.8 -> 24.7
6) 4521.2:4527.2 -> 25.1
